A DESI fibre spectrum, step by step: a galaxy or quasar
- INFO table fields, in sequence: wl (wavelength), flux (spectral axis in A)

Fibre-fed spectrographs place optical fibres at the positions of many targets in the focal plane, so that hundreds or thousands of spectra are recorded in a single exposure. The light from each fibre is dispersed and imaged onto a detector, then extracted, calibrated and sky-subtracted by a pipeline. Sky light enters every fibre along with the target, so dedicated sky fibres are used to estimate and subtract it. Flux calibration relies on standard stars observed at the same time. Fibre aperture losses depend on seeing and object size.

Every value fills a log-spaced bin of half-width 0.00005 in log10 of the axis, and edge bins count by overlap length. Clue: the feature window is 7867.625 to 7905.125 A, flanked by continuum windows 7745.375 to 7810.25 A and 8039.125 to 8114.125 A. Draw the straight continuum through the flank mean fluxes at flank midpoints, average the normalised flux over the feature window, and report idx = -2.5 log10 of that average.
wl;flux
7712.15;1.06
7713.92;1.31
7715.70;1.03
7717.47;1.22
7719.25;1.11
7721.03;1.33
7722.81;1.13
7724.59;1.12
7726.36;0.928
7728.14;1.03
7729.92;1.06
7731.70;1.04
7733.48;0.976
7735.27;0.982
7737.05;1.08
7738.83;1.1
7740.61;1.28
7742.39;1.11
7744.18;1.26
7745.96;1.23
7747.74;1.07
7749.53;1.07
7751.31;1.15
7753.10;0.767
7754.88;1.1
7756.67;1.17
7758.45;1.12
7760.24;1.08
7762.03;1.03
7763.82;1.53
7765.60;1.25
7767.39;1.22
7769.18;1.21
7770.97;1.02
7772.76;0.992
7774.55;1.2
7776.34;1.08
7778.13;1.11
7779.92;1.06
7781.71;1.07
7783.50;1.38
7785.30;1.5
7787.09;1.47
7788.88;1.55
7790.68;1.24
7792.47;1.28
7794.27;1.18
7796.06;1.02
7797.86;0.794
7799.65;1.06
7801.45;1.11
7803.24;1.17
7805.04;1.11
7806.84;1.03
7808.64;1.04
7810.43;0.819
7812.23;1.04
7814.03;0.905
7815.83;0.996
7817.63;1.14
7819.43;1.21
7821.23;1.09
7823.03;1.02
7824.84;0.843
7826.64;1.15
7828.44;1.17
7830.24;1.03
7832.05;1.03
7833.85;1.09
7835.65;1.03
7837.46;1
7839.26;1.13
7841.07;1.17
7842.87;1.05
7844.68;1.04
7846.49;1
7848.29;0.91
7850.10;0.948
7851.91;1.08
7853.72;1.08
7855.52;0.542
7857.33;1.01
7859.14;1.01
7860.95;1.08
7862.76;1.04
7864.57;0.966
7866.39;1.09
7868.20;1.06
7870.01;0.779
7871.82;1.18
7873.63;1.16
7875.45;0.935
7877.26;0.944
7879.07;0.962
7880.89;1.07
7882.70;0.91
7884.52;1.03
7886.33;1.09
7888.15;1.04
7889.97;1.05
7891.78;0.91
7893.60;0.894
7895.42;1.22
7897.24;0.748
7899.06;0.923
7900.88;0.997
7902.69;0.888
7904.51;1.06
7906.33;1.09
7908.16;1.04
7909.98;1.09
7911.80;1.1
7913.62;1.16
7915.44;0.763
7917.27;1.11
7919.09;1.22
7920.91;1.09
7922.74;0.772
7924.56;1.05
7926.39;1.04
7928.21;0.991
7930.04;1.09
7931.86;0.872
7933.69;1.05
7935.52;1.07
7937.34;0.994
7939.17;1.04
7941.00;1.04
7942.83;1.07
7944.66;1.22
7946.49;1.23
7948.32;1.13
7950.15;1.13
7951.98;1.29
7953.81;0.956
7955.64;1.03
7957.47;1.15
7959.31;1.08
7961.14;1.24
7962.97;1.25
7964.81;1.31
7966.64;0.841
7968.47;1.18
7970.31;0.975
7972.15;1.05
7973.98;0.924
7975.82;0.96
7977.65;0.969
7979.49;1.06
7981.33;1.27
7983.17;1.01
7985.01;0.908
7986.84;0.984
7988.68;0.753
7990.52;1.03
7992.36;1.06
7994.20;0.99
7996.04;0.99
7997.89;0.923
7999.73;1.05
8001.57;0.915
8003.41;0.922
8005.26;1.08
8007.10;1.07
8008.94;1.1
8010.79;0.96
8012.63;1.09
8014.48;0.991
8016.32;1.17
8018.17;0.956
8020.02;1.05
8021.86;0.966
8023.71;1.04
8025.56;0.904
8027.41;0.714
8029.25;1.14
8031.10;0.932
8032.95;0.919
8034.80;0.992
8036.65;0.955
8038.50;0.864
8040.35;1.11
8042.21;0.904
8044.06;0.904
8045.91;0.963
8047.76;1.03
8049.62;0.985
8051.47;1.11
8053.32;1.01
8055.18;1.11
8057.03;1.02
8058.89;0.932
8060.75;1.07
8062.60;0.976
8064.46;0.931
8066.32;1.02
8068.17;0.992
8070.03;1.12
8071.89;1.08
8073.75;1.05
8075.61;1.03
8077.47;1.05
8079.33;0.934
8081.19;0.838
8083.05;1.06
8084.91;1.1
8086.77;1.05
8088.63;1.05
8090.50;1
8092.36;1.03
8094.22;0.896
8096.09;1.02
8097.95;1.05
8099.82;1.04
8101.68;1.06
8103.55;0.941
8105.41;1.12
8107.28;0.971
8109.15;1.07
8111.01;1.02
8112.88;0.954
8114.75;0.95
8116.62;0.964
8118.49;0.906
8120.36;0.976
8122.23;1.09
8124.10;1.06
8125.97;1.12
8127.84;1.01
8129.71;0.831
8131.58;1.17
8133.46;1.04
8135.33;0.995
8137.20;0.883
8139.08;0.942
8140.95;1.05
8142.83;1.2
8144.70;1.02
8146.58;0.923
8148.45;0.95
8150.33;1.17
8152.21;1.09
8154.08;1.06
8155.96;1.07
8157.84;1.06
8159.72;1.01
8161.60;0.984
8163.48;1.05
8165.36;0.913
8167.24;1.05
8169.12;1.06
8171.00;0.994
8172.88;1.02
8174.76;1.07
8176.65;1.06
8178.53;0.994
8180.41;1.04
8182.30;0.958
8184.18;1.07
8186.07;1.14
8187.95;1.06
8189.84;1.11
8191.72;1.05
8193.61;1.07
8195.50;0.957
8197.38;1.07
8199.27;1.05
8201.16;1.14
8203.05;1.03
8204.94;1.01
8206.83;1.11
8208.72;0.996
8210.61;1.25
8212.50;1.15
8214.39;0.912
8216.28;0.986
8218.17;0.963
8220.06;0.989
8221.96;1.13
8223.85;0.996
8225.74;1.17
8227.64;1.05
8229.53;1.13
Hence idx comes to 0.112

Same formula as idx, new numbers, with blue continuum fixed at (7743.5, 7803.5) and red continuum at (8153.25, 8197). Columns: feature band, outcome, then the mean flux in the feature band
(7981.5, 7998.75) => 0.13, 0.974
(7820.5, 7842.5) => 0.08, 1.06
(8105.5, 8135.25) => 0.05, 1.01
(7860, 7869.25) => 0.09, 1.04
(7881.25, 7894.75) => 0.13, 0.997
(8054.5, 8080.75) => 0.05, 1.02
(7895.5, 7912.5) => 0.12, 1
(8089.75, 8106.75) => 0.05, 1.02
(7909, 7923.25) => 0.07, 1.05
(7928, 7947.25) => 0.05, 1.06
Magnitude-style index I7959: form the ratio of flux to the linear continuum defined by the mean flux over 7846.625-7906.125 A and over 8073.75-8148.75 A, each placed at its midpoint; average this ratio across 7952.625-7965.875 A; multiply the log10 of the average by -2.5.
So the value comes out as -0.150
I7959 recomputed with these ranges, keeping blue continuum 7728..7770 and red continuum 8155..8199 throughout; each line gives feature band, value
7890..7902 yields 0.15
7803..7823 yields 0.07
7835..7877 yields 0.09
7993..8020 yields 0.06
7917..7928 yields 0.05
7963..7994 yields 0.06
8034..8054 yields 0.08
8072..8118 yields 0.05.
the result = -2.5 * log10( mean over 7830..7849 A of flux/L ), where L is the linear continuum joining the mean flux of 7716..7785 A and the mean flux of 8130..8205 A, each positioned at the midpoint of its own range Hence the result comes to 0.06 mag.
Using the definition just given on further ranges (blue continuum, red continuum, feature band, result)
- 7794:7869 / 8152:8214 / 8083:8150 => 0.034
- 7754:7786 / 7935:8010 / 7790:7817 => 0.098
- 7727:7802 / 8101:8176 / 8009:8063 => 0.064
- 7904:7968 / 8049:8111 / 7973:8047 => 0.065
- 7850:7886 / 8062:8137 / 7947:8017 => -0.046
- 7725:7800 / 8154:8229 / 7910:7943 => 0.076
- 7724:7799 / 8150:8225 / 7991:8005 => 0.109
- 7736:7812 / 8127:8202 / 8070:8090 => 0.031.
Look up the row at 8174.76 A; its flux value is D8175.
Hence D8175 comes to 1.07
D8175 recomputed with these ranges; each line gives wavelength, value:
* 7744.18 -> 1.26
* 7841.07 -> 1.17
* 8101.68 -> 1.06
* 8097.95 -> 1.05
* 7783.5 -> 1.38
